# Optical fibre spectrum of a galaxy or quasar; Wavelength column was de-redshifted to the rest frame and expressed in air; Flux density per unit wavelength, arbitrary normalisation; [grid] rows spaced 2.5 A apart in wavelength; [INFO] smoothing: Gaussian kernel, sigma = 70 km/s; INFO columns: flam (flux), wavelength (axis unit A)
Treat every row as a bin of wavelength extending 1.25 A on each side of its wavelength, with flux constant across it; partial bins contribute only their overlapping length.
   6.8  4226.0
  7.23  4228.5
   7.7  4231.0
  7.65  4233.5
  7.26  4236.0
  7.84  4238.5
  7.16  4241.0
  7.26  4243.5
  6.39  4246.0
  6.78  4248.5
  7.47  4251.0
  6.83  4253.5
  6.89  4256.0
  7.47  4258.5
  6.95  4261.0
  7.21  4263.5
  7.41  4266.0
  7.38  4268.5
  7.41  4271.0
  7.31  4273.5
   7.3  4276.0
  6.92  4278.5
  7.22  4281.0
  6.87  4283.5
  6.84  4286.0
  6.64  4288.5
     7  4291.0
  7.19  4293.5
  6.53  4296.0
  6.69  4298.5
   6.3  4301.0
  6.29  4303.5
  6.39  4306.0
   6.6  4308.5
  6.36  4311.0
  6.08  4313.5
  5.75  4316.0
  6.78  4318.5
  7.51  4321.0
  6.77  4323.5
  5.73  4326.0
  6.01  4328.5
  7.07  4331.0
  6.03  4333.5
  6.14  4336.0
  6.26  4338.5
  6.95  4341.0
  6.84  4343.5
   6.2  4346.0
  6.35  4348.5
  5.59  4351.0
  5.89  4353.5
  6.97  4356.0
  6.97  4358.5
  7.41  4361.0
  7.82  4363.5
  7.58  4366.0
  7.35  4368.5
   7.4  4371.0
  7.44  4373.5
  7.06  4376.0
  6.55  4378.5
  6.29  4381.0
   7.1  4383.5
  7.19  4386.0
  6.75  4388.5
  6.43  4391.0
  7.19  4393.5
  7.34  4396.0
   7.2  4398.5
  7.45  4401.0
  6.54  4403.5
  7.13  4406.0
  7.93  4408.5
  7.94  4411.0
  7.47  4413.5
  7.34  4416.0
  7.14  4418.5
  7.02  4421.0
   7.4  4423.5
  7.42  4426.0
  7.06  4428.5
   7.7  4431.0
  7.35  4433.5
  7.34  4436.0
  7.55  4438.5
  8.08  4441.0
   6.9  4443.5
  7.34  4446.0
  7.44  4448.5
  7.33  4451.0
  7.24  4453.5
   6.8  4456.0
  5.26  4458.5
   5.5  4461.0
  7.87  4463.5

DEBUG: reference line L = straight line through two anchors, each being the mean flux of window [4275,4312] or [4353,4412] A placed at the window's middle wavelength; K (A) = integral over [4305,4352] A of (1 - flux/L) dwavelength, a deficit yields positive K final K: 3.4 A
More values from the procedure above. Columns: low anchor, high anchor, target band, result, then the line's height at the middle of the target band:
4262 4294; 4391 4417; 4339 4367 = 1.9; 7.24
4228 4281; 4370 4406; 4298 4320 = 2.4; 7.13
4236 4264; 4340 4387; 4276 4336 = 3.5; 7.01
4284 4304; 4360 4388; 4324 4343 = 1.6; 6.94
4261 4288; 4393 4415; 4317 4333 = 1.4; 7.24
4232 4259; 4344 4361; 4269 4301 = -0.3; 6.9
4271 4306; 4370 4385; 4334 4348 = 1.0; 6.92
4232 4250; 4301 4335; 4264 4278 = -0.9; 6.89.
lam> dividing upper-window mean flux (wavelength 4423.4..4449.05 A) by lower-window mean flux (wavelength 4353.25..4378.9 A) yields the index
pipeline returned 1.0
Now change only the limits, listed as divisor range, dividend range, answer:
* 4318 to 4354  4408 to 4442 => 1.16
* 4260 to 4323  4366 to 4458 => 1.06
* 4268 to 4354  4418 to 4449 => 1.12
